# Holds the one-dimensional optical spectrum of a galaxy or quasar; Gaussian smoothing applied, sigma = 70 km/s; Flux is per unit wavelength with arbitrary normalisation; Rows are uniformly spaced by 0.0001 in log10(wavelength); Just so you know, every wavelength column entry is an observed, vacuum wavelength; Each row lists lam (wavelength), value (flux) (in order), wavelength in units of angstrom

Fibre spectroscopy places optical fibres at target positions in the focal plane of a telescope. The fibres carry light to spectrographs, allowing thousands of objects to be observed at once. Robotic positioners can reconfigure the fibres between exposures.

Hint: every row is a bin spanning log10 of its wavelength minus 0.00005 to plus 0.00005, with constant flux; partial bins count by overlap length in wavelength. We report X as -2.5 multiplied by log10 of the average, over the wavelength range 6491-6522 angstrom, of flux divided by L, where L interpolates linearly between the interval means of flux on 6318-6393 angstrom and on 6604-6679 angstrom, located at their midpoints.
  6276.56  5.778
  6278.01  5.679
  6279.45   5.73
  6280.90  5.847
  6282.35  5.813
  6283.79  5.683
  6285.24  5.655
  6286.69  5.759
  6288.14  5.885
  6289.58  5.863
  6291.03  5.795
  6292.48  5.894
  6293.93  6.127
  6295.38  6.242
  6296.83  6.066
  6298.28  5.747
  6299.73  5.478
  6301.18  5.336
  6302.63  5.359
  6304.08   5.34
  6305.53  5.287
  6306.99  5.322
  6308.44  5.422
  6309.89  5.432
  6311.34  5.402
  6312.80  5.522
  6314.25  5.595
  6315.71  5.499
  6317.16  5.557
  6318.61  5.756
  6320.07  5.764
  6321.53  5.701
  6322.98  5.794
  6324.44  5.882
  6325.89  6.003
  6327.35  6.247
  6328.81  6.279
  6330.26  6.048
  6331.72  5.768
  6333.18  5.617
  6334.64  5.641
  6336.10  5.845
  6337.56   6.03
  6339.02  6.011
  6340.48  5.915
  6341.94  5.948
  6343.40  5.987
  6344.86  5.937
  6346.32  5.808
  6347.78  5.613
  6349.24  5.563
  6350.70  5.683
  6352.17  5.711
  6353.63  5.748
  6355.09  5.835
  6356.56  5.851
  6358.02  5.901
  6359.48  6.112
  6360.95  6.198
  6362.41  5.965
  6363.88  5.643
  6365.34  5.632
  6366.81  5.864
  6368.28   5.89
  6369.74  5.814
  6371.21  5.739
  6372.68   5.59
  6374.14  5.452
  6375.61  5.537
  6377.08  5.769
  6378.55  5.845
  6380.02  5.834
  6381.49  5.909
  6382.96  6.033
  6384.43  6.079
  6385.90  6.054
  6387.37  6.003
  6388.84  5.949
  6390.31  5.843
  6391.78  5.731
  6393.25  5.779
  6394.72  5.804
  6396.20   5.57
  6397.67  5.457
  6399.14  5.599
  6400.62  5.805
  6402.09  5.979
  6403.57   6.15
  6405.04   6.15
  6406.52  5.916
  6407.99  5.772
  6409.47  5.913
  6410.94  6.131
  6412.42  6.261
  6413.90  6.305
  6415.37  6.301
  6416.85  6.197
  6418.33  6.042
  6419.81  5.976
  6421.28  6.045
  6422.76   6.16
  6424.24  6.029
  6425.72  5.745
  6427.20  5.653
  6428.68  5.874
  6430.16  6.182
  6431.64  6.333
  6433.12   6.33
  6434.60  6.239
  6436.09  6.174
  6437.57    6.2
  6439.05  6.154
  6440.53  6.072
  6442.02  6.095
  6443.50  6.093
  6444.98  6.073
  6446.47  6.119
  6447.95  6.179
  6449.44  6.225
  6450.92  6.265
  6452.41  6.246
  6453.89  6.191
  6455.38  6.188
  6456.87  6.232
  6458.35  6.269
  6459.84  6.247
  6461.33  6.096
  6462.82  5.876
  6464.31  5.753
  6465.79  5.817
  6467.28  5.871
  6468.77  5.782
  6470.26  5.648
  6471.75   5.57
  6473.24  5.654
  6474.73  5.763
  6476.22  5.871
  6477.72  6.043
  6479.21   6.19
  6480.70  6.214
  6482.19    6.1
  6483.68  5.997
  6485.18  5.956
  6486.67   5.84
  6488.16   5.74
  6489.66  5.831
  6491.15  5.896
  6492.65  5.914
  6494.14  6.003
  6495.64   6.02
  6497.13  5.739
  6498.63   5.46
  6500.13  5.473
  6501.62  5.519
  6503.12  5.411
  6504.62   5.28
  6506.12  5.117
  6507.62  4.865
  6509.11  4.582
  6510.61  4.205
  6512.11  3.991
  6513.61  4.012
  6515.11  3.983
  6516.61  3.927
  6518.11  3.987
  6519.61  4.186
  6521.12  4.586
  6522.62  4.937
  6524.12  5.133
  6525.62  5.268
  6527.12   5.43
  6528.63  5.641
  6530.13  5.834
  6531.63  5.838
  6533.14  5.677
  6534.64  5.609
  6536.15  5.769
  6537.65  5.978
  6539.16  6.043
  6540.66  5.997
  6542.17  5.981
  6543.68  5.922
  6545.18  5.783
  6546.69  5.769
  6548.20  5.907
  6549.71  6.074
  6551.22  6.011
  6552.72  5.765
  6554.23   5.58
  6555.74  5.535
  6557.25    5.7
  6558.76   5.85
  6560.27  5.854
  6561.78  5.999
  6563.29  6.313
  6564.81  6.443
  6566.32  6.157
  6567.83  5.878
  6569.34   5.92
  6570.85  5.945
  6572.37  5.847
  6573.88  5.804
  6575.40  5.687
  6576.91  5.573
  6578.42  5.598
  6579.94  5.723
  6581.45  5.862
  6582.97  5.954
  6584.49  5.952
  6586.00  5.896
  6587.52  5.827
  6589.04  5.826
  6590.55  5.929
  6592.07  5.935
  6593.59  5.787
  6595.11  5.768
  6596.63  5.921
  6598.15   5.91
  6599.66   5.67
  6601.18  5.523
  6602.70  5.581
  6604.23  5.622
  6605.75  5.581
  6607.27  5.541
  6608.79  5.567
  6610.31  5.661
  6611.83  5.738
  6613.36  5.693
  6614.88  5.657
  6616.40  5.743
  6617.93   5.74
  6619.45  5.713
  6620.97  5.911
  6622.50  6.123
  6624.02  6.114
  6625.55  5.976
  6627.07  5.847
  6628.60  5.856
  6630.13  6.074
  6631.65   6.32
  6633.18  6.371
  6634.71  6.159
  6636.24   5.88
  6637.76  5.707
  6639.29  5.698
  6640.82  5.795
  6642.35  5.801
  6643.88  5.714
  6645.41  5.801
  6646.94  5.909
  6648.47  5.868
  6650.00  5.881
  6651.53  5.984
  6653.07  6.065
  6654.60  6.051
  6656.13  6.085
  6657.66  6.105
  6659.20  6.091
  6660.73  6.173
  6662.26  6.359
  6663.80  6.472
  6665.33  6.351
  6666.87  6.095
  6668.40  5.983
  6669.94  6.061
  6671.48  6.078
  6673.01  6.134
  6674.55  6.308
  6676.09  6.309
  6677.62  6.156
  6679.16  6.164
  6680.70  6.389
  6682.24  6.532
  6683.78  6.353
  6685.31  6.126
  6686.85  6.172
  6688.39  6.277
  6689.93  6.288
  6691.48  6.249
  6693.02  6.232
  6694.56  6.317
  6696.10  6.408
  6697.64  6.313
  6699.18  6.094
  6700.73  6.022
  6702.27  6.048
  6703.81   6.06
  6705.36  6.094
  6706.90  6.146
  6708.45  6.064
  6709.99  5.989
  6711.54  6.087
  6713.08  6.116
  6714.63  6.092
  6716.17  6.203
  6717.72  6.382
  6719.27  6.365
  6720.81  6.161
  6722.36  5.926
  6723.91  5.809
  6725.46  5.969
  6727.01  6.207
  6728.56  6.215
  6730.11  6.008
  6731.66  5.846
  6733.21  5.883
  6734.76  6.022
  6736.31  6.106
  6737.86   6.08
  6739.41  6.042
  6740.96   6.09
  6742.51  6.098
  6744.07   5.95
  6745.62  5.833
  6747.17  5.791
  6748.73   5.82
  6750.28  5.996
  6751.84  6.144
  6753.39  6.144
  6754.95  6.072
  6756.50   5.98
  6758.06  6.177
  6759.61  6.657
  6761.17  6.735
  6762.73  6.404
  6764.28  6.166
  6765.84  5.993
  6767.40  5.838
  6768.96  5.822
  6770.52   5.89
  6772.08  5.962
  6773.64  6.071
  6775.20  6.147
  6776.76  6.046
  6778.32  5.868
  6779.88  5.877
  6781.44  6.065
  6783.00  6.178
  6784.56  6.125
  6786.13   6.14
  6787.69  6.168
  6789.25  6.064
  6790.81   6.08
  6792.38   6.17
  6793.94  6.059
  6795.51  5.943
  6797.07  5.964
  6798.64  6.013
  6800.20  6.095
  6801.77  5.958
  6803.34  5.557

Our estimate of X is 0.19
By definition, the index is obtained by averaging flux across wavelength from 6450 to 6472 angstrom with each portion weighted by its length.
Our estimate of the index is 6.02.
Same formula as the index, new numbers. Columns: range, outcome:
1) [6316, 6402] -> 5.83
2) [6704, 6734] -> 6.08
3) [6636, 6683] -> 6.07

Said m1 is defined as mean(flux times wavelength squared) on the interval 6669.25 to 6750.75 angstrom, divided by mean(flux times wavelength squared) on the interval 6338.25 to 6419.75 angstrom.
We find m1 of 1.15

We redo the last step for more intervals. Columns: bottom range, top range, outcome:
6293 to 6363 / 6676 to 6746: 1.20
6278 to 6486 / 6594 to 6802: 1.13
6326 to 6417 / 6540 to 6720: 1.10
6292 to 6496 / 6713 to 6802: 1.15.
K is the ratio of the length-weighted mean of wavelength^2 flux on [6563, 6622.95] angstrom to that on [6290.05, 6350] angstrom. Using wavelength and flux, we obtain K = 1.1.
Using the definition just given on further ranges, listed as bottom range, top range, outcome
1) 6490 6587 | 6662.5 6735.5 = 1.17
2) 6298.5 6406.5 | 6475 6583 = 1.02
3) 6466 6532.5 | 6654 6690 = 1.22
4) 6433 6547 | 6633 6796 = 1.15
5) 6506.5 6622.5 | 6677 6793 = 1.15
